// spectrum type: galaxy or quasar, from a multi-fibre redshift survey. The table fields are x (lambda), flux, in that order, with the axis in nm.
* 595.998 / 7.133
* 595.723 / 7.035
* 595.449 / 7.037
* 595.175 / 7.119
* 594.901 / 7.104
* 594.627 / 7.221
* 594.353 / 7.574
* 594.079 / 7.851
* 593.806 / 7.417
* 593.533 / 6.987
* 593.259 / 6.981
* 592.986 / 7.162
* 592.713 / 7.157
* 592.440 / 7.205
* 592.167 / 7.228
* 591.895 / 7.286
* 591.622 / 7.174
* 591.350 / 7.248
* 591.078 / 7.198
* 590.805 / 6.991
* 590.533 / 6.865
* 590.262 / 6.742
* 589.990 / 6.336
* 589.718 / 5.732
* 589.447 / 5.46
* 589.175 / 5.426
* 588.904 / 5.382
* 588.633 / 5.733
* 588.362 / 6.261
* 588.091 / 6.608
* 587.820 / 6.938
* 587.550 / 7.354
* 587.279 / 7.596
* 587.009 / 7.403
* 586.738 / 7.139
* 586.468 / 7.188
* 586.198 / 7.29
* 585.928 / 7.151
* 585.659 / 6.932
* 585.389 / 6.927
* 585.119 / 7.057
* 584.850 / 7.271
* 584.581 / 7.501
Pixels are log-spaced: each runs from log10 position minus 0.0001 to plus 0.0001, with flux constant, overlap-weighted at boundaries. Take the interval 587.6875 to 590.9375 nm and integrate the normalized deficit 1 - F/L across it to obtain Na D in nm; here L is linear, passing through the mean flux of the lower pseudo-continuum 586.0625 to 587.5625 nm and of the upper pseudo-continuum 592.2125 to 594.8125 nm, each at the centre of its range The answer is 0.490 nm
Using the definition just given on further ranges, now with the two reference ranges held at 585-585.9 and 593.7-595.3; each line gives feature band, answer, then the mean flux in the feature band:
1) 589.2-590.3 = 0.189 nm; 5.94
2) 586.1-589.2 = 0.154 nm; 6.73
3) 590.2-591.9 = 0.038 nm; 7.07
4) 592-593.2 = 0.020 nm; 7.18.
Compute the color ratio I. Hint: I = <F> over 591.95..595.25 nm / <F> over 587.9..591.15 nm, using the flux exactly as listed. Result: 1.17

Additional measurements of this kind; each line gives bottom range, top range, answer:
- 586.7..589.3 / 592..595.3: 1.10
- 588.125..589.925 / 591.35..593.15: 1.25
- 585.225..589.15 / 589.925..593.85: 1.04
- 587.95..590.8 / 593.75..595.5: 1.20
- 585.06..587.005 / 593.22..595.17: 1.03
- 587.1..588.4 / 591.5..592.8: 1.03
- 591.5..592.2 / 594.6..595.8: 0.98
